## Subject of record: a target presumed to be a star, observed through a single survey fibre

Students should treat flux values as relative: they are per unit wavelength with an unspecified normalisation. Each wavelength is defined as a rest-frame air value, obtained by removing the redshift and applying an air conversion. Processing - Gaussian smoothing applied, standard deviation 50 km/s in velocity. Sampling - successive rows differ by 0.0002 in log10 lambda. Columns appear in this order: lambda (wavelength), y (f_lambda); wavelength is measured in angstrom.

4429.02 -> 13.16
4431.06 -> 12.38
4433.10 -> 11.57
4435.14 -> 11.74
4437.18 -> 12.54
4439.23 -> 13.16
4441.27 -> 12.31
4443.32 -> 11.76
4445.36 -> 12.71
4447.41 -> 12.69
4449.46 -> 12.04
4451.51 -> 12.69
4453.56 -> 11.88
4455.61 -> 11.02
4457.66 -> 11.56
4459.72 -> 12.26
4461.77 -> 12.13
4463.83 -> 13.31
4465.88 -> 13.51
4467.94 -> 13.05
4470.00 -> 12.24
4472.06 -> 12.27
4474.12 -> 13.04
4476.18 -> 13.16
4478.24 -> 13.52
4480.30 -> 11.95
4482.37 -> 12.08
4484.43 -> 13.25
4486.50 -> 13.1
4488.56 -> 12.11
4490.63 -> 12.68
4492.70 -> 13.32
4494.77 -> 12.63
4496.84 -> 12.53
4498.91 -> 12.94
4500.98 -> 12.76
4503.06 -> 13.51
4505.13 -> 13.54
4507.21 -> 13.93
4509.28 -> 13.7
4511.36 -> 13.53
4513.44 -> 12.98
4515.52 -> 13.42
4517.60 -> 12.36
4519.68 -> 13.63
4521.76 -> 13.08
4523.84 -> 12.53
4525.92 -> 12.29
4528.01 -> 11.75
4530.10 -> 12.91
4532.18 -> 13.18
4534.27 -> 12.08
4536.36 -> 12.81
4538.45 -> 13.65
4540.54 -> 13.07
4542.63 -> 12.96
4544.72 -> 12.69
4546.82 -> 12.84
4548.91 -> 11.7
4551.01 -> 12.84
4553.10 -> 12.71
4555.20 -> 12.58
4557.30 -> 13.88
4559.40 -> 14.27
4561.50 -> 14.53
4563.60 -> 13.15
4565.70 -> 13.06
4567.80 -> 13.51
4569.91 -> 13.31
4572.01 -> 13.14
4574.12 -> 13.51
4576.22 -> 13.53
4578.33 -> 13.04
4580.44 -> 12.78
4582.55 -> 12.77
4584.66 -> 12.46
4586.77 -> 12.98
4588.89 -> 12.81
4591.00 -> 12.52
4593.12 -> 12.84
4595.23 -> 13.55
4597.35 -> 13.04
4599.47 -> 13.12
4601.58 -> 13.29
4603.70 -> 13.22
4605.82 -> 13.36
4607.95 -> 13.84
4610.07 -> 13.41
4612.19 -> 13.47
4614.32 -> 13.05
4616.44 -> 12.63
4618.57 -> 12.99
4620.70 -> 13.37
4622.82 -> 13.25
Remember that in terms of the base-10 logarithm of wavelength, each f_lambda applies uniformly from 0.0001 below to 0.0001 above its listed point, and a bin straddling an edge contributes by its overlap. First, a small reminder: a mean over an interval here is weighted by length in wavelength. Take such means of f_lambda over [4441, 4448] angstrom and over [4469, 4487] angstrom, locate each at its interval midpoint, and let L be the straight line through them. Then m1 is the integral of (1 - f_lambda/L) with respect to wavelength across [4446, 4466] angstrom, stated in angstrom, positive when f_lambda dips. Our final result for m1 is 0.4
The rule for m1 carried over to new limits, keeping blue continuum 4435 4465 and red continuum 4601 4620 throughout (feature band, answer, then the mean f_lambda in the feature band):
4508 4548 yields -0.5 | 12.9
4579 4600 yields 0.4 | 12.9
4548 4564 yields -0.4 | 13.2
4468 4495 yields -0.6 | 12.7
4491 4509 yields -0.8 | 13.2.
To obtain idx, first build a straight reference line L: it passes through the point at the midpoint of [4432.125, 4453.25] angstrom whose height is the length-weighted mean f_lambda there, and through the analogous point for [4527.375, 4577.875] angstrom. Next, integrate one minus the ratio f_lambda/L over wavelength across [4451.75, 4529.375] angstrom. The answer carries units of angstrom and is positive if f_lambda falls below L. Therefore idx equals -0.8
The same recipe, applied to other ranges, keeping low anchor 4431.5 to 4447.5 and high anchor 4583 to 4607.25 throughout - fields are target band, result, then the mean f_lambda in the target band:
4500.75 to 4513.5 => -0.9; 13.5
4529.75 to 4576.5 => -1.1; 13.1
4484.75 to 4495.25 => -0.2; 12.8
